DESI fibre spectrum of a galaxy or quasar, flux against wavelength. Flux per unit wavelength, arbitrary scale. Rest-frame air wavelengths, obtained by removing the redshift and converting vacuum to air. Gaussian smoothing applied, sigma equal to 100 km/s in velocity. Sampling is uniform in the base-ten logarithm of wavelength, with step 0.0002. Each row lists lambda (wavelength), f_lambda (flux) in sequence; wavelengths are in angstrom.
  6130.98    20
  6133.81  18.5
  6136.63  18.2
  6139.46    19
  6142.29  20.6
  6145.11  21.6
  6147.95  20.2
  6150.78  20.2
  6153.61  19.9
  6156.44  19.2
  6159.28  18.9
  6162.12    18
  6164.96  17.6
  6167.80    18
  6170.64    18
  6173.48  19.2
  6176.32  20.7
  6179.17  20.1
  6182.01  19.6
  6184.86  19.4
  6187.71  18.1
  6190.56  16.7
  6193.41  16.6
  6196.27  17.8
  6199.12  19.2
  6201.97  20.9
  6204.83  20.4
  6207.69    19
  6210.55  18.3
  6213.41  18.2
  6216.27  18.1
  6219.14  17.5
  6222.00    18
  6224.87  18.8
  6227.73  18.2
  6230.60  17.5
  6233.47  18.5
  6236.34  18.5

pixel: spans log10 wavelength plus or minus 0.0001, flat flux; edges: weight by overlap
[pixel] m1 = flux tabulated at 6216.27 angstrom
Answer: 18.1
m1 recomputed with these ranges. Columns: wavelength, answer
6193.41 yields 16.6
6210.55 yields 18.3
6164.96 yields 17.6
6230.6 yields 17.5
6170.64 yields 18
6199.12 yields 19.2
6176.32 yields 20.7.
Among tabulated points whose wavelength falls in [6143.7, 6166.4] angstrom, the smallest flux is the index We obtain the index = 17.6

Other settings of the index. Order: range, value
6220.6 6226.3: 18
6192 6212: 16.6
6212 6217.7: 18.1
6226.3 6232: 17.5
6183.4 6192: 16.7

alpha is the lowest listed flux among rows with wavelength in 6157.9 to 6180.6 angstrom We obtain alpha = 17.6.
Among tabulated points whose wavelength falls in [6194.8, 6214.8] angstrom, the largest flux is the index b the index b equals 20.9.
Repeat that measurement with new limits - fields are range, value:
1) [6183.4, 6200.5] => 19.4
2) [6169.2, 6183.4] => 20.7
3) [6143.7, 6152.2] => 21.6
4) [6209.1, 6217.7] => 18.3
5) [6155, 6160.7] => 19.2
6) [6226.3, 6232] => 18.2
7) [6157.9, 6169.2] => 18.9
